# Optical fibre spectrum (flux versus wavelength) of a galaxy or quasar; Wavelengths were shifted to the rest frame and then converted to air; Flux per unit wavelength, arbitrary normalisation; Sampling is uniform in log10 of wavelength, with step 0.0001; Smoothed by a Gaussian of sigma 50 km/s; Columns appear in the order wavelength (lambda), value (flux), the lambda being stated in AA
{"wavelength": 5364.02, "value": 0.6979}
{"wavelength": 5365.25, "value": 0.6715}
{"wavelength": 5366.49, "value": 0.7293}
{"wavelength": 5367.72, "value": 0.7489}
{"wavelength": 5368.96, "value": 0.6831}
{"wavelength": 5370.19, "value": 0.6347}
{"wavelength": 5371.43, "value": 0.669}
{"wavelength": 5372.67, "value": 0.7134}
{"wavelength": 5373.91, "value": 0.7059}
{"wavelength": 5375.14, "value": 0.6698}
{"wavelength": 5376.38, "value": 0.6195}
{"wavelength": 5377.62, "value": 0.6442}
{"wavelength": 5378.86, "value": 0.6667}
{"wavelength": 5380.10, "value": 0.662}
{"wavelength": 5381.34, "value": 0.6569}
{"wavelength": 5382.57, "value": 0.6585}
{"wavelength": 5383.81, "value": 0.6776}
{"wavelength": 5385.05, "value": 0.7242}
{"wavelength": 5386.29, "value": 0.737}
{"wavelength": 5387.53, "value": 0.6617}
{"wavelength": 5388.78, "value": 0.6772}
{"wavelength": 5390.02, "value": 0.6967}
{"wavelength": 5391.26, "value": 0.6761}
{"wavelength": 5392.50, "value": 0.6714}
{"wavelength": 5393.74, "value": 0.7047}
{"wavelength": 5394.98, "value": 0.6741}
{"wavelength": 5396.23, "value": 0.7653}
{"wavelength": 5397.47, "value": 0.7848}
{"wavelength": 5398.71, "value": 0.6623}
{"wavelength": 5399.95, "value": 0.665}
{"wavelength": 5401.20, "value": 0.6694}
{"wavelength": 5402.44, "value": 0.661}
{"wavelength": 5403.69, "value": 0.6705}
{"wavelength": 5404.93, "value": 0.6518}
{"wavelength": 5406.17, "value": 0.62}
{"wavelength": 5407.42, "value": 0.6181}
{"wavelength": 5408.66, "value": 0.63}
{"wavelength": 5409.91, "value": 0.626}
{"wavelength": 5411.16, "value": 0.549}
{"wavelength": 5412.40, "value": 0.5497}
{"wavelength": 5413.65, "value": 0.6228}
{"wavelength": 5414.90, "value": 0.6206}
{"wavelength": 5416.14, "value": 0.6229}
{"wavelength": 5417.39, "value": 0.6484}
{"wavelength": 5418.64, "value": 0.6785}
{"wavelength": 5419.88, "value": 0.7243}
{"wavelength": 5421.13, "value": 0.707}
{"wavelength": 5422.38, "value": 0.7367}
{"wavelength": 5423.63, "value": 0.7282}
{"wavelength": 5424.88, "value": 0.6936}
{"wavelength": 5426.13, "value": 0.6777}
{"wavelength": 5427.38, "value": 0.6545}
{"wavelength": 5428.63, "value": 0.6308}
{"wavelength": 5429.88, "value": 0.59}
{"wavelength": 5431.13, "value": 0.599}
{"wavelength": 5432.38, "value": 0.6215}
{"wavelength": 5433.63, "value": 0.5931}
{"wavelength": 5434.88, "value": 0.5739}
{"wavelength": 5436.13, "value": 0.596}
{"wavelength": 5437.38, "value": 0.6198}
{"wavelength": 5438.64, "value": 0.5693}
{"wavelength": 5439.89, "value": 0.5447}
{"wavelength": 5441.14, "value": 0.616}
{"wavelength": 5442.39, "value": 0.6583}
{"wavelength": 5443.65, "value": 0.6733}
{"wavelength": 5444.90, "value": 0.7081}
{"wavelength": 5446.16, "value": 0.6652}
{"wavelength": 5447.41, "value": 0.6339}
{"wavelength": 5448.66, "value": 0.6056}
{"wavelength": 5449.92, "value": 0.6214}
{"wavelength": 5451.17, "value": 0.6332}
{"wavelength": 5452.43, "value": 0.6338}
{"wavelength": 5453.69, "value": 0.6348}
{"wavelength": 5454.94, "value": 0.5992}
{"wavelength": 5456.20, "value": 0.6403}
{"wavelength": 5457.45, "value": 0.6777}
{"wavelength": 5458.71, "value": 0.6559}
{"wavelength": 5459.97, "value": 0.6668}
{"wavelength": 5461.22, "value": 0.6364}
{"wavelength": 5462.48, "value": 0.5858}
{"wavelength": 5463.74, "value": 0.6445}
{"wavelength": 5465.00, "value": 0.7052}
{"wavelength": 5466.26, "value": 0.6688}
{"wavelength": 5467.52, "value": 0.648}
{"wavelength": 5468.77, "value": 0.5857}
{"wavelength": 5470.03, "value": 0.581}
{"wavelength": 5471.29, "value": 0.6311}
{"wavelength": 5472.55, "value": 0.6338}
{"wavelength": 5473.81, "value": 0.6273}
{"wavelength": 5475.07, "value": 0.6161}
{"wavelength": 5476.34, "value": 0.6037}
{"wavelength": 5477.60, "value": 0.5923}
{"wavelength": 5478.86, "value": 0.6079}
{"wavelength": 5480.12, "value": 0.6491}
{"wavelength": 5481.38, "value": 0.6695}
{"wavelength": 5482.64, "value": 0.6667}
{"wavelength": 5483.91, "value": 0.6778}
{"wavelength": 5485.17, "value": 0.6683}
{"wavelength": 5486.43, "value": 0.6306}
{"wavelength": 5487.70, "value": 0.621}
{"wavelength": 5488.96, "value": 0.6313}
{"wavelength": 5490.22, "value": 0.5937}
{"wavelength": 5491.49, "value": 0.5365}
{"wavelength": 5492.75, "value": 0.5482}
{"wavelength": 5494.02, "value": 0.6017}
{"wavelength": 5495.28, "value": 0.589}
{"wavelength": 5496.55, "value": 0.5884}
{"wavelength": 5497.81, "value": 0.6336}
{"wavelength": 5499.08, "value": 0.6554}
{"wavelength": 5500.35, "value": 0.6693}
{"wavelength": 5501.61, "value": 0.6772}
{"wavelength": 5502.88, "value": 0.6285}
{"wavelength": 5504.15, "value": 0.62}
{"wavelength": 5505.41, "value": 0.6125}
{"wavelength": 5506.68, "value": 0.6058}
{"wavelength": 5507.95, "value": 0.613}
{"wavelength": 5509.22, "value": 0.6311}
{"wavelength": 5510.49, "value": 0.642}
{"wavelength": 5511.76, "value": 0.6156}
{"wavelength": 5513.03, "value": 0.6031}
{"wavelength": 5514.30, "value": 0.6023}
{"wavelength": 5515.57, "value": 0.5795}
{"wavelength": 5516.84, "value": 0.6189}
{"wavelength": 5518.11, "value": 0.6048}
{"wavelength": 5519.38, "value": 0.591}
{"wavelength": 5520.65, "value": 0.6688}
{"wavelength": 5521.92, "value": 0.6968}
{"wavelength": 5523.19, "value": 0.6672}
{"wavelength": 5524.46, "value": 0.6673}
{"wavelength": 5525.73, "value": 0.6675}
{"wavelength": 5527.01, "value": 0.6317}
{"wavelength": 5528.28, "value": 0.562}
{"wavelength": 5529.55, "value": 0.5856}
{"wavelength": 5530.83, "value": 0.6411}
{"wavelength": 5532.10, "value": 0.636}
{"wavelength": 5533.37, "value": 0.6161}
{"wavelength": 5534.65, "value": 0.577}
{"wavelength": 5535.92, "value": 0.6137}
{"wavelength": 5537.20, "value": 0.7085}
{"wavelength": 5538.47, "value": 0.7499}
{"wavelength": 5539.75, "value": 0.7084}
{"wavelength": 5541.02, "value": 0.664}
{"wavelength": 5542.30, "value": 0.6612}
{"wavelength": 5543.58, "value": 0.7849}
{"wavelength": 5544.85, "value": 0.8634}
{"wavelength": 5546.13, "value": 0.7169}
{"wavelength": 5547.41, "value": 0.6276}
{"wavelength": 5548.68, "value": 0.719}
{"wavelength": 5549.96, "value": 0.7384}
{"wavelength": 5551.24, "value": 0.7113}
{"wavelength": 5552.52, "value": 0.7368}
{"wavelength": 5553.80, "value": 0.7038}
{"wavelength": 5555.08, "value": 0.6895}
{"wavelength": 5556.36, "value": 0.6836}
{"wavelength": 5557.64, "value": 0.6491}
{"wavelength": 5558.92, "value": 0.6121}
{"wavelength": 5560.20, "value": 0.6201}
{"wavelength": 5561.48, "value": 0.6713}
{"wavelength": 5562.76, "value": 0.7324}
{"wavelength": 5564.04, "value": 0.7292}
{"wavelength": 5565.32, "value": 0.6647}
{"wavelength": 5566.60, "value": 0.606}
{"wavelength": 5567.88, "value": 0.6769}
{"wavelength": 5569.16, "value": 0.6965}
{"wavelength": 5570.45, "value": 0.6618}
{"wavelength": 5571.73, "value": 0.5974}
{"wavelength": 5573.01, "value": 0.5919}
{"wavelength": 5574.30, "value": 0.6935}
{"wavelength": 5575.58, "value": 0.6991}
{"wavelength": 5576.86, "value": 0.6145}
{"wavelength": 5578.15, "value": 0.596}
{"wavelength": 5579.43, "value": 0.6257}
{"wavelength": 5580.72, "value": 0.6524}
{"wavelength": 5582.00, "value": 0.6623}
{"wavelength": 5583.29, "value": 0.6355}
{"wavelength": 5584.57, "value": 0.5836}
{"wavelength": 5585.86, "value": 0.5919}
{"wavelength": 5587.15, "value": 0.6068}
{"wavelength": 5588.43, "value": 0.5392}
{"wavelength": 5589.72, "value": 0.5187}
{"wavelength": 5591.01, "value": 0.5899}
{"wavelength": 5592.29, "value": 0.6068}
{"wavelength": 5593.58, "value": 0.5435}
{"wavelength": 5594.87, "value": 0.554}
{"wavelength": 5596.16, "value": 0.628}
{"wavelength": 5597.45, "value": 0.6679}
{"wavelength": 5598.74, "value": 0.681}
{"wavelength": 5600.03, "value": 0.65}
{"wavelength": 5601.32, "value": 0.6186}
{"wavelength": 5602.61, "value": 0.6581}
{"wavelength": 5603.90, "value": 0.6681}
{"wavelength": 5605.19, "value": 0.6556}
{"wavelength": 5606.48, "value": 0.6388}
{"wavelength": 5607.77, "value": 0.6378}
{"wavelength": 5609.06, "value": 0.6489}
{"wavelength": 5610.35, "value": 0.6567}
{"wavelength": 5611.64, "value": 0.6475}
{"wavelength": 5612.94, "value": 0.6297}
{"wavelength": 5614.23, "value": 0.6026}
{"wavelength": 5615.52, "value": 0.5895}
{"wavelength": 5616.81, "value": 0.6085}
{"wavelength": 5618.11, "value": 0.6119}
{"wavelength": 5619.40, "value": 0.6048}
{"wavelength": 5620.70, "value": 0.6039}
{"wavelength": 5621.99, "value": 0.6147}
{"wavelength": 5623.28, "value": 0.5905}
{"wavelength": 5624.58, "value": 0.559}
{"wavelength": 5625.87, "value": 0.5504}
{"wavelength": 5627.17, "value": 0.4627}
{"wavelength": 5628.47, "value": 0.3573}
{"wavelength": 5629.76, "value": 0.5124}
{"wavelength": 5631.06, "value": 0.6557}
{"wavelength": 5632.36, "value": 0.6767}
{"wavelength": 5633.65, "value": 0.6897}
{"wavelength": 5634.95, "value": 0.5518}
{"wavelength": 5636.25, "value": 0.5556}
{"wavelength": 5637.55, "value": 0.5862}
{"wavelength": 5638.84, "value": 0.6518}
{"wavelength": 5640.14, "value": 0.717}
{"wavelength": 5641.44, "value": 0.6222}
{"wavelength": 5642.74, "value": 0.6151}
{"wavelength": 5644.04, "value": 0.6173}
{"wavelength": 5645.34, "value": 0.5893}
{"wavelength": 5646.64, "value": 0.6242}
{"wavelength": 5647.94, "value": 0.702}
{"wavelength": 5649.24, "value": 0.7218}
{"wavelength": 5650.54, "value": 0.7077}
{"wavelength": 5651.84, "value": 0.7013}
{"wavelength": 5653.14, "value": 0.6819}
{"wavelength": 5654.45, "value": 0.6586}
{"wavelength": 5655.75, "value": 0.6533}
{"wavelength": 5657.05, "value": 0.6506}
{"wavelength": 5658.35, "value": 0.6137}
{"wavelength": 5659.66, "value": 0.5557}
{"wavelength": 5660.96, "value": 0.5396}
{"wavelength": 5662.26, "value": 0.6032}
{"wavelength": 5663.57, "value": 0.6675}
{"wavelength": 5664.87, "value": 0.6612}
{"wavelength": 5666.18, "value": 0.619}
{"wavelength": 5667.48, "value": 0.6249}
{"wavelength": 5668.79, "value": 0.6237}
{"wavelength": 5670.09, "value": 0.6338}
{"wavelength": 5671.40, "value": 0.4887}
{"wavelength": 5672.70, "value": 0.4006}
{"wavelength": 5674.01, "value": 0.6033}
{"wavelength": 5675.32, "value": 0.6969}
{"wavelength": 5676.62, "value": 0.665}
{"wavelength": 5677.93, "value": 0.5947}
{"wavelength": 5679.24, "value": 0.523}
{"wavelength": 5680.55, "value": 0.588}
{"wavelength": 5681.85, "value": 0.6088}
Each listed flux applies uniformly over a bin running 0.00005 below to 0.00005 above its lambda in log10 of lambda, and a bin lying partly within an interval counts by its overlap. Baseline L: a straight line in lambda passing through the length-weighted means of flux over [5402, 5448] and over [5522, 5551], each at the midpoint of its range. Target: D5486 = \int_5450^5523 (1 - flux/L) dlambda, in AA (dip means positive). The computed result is 3.34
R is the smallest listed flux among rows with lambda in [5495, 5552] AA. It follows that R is 0.562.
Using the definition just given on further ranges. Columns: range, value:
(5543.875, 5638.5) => 0.3573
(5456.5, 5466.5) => 0.5858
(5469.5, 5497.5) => 0.5365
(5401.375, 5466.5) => 0.5447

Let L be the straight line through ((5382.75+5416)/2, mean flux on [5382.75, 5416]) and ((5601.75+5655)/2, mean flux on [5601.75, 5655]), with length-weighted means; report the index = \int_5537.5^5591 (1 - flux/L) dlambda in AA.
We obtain -2.7 AA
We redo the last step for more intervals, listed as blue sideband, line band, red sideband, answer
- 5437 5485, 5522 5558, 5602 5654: -2.94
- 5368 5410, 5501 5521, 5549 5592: 1.16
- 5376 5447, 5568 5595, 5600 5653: 0.51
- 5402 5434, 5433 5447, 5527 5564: 0.64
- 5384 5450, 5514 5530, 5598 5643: 0.10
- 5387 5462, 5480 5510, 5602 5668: 0.62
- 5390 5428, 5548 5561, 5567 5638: -1.27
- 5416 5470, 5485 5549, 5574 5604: -1.01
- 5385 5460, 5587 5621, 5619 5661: 0.09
